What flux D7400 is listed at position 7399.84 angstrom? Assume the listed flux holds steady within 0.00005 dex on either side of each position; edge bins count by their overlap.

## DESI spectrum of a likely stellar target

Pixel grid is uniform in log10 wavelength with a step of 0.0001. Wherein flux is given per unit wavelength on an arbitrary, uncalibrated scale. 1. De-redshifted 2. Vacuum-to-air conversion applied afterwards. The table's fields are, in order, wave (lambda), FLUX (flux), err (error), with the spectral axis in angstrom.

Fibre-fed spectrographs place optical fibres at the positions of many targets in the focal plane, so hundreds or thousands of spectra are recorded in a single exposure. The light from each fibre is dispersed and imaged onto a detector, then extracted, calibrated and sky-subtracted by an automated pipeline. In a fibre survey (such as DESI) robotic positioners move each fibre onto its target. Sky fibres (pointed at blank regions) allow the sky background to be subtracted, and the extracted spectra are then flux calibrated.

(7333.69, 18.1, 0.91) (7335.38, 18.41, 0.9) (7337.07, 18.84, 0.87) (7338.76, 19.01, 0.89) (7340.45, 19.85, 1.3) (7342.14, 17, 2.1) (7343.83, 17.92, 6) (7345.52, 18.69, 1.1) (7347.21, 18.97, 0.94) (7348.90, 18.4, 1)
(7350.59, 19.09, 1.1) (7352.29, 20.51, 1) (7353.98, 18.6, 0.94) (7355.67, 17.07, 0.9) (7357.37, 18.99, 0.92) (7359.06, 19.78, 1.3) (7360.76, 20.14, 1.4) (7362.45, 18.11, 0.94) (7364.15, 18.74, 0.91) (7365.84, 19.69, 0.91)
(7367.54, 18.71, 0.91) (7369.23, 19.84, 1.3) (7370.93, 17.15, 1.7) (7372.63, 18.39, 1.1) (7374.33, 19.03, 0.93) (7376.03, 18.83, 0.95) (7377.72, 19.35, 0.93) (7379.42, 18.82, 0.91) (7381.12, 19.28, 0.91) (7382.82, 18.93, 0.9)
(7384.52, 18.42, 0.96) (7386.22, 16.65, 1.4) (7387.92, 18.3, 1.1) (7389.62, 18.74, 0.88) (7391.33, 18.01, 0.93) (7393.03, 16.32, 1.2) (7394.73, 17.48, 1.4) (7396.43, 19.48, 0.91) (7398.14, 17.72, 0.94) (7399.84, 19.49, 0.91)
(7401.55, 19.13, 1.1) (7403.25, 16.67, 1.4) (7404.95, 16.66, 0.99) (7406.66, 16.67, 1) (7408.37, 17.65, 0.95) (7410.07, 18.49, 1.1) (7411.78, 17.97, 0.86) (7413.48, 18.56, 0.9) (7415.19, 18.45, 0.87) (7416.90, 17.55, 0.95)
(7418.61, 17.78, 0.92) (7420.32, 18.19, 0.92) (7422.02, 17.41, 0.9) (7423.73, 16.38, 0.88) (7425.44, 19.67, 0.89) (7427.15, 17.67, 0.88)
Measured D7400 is 19.49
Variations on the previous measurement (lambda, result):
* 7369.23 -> 19.84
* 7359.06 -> 19.78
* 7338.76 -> 19.01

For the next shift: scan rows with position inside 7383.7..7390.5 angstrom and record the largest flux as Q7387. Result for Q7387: 18.74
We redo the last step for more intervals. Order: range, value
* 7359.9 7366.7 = 20.14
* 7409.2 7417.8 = 18.56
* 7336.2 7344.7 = 19.85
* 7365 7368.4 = 19.69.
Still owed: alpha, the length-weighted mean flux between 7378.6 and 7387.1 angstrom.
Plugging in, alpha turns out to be 18.4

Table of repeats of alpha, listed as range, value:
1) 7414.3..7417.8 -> 18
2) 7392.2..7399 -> 17.8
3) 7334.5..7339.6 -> 18.7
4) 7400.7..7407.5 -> 17.3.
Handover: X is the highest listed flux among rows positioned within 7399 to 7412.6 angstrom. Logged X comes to 19.49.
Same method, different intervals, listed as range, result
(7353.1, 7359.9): 19.78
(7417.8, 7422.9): 18.19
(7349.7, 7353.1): 20.51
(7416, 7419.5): 17.78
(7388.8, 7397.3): 19.48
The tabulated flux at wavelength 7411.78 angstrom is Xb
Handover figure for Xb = 17.97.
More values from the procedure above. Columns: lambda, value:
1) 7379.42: 18.82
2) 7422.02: 17.41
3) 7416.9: 17.55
